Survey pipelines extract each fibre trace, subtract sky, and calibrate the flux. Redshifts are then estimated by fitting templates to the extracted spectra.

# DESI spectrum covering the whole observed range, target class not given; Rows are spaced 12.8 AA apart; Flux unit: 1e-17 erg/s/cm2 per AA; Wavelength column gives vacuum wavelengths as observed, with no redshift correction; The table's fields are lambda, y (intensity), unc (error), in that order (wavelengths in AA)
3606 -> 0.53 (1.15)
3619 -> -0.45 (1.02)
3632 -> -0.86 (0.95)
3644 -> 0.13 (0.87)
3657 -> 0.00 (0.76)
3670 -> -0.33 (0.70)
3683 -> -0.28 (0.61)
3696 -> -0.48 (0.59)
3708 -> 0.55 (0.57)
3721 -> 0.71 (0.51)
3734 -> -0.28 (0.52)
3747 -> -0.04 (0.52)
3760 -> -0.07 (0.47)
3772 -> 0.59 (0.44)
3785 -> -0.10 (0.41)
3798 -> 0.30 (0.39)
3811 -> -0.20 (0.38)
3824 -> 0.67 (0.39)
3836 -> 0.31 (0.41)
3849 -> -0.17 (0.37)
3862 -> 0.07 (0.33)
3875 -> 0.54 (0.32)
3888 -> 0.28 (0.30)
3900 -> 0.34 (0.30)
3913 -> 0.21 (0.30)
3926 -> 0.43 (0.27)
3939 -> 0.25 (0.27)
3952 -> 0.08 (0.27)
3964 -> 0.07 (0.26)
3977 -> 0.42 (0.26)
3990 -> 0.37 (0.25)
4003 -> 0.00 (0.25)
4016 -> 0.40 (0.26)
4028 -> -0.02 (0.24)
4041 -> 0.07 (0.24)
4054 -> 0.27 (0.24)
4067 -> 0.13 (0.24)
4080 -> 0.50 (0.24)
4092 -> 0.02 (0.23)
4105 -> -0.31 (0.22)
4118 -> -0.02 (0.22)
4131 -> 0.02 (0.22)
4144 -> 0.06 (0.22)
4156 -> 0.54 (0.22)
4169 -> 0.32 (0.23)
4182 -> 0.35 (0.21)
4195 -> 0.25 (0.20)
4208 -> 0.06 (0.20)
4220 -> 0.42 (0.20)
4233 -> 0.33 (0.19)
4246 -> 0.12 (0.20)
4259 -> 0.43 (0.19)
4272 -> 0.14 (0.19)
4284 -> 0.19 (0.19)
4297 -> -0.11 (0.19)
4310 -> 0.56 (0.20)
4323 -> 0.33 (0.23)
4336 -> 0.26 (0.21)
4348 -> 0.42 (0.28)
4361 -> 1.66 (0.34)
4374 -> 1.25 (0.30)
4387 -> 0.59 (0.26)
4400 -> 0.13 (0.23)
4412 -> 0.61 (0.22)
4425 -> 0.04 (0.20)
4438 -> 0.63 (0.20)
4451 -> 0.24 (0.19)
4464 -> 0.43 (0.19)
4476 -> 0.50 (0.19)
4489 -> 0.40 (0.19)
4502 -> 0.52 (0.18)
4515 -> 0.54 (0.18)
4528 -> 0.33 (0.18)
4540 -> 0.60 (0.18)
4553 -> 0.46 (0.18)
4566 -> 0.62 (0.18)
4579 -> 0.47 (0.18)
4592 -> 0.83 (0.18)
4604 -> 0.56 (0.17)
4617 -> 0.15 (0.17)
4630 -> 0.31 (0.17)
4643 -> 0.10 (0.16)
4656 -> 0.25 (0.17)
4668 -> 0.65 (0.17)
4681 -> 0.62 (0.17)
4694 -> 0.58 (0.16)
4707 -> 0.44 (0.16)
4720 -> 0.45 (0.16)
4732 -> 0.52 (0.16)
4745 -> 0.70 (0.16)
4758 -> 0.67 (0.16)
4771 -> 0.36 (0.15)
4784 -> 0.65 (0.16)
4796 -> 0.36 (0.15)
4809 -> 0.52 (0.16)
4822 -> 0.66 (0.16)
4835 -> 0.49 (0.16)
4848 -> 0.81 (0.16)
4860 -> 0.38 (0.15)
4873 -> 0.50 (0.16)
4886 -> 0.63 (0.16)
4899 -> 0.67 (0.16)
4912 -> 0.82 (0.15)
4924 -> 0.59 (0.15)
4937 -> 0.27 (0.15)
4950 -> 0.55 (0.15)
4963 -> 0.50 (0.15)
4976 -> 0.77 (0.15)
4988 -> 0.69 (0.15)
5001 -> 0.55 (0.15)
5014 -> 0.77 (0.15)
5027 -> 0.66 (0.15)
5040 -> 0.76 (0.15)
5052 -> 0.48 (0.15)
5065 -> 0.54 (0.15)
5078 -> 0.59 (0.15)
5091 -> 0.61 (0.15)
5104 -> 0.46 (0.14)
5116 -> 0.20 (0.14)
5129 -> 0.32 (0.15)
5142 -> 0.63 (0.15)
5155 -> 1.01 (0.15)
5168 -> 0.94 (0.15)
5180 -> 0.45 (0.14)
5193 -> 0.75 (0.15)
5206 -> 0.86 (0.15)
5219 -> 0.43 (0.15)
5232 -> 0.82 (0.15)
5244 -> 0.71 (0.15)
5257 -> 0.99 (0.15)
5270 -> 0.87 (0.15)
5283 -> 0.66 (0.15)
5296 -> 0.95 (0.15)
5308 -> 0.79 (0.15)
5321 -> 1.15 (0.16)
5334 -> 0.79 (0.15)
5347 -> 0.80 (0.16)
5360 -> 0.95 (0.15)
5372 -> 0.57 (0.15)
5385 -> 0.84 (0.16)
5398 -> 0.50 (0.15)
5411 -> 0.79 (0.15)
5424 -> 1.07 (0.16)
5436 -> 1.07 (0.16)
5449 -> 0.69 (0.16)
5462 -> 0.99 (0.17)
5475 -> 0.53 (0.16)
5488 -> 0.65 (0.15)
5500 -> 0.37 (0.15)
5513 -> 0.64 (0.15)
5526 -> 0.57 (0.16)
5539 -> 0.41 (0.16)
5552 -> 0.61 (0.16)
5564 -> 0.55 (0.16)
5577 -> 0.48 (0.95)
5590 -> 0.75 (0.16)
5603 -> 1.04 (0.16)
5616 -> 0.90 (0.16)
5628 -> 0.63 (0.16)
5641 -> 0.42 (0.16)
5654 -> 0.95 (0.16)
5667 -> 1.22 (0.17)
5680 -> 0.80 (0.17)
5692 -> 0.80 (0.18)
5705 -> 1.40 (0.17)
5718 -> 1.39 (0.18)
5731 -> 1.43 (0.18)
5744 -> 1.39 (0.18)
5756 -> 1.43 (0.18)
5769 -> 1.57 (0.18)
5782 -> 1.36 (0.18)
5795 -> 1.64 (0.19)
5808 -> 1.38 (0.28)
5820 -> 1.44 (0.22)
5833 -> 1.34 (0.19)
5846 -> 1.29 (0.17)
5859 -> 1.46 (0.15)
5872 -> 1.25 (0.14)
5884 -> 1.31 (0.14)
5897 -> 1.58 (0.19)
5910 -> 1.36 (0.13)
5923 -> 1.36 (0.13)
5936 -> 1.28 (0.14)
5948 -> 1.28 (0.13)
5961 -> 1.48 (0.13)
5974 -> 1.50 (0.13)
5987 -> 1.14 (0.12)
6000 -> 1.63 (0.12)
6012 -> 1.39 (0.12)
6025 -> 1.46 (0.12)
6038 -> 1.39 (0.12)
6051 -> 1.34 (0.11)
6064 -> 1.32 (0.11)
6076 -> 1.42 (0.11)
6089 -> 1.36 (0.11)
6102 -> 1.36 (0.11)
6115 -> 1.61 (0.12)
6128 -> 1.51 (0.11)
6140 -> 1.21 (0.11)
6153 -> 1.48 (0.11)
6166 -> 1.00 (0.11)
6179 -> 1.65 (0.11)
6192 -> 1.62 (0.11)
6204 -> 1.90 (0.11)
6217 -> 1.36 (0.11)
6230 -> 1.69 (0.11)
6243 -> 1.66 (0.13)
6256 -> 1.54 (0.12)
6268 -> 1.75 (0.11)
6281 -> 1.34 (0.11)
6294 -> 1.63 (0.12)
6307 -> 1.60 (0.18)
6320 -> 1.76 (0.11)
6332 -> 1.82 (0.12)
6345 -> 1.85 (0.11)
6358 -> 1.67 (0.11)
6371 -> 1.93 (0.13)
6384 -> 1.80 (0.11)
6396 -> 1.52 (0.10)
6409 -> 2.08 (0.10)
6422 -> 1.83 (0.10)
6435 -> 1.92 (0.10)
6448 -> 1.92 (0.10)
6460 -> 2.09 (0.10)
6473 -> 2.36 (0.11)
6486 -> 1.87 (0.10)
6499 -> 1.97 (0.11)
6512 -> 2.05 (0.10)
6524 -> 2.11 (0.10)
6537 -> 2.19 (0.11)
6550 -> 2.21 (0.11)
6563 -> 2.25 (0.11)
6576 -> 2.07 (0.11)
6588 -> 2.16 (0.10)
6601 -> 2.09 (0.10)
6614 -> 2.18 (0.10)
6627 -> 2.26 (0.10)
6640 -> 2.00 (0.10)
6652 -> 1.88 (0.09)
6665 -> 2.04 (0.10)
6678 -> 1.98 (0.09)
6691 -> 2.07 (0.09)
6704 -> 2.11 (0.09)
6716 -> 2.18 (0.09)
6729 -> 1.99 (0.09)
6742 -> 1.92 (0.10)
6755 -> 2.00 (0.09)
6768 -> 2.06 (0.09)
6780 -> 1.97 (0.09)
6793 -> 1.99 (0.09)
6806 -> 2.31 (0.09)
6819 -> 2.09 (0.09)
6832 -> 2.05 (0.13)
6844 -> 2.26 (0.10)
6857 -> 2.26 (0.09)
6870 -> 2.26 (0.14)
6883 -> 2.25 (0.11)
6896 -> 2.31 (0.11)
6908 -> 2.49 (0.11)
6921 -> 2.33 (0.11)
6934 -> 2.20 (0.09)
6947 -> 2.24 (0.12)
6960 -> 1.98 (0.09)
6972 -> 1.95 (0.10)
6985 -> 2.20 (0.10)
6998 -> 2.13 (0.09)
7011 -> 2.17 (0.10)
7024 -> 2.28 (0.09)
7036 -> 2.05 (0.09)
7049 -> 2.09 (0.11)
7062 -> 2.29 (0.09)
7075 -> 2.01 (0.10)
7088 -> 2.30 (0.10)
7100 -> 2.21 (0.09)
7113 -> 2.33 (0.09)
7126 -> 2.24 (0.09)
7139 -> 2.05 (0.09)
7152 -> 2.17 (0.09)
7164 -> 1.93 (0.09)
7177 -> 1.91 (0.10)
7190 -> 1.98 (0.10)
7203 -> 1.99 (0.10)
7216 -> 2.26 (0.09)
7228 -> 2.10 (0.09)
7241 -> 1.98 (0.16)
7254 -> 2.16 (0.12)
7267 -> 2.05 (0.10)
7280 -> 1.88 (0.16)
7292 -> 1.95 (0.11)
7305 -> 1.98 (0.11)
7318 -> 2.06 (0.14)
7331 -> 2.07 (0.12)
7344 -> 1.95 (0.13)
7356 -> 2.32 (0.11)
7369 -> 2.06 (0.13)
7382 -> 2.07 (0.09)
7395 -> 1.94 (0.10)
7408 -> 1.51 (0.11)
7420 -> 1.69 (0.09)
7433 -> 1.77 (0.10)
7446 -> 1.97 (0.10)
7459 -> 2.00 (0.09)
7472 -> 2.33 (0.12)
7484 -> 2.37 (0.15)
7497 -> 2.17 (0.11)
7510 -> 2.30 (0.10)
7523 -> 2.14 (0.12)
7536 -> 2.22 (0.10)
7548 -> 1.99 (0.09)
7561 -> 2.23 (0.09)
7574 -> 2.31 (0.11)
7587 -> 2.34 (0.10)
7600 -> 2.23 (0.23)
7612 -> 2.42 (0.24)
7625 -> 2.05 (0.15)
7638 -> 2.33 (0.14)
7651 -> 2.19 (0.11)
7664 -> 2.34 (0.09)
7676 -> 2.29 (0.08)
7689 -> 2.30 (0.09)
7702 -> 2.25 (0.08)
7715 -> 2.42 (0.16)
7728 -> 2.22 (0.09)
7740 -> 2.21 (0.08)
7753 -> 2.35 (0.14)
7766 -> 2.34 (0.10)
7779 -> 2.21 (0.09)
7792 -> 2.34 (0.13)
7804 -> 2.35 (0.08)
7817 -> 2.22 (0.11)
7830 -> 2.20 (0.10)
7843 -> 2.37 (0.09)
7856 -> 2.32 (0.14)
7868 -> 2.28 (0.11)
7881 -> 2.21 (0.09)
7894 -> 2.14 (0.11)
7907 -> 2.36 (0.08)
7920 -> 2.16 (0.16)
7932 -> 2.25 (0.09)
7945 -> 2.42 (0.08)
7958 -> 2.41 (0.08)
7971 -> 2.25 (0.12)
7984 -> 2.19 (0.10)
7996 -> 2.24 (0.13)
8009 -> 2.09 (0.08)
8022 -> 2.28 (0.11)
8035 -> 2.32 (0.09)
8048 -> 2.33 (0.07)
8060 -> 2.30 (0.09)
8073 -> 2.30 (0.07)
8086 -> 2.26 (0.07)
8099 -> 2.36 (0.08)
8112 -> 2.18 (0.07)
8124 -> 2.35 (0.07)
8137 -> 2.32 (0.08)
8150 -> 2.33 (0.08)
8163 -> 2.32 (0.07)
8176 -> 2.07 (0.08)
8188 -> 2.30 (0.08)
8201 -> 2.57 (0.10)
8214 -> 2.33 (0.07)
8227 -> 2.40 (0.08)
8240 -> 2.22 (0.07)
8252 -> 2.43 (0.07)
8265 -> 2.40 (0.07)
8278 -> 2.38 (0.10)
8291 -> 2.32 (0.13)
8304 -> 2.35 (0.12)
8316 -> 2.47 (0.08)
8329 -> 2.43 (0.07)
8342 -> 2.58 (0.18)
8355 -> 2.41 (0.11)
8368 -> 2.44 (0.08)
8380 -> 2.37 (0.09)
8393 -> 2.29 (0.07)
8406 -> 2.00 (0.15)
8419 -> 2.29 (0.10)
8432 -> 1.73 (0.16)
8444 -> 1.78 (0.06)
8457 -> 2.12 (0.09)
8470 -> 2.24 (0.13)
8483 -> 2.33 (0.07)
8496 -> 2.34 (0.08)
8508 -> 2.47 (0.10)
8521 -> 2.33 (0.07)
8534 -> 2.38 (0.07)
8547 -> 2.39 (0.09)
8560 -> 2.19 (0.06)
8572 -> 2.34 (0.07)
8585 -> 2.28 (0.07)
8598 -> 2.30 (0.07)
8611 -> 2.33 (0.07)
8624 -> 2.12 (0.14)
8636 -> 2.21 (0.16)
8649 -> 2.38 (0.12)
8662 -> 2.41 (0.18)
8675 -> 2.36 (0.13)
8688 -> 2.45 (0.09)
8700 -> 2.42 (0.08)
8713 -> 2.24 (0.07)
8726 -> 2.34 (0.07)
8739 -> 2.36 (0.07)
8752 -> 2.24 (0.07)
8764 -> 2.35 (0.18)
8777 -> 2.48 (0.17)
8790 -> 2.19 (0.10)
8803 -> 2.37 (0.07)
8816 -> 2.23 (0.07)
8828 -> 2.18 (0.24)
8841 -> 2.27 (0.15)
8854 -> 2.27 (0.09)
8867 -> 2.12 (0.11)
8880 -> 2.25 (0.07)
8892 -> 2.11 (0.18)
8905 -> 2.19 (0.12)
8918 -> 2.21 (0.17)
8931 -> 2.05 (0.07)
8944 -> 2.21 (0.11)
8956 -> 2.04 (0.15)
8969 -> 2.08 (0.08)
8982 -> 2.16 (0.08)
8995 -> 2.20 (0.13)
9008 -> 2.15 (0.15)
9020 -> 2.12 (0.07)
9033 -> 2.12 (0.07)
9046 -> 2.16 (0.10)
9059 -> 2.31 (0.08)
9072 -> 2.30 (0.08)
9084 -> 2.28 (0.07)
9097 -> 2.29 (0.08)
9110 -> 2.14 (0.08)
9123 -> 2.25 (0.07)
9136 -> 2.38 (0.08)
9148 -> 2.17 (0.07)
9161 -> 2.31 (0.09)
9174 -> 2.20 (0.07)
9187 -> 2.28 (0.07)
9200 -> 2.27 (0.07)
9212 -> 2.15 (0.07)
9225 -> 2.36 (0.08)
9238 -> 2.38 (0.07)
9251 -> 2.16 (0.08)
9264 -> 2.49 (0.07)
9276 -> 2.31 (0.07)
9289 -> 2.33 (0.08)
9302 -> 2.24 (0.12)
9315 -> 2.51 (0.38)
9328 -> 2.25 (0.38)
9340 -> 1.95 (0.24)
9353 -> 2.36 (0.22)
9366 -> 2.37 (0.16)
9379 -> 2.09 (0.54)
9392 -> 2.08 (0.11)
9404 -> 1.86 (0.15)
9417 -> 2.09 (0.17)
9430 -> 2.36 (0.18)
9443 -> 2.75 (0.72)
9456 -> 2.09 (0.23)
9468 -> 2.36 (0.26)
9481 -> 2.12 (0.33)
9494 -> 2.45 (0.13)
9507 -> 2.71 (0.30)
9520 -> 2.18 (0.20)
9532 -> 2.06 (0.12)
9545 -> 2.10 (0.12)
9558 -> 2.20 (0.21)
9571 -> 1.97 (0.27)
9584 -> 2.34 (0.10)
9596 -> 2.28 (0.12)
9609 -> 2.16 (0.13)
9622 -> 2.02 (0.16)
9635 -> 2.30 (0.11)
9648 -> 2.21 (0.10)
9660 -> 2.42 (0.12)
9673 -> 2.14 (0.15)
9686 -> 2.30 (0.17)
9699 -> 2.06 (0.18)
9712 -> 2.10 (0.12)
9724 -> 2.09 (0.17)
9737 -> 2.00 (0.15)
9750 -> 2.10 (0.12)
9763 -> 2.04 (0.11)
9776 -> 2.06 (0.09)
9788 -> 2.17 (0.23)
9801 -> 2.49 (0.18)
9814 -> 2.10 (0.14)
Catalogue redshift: 0.43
